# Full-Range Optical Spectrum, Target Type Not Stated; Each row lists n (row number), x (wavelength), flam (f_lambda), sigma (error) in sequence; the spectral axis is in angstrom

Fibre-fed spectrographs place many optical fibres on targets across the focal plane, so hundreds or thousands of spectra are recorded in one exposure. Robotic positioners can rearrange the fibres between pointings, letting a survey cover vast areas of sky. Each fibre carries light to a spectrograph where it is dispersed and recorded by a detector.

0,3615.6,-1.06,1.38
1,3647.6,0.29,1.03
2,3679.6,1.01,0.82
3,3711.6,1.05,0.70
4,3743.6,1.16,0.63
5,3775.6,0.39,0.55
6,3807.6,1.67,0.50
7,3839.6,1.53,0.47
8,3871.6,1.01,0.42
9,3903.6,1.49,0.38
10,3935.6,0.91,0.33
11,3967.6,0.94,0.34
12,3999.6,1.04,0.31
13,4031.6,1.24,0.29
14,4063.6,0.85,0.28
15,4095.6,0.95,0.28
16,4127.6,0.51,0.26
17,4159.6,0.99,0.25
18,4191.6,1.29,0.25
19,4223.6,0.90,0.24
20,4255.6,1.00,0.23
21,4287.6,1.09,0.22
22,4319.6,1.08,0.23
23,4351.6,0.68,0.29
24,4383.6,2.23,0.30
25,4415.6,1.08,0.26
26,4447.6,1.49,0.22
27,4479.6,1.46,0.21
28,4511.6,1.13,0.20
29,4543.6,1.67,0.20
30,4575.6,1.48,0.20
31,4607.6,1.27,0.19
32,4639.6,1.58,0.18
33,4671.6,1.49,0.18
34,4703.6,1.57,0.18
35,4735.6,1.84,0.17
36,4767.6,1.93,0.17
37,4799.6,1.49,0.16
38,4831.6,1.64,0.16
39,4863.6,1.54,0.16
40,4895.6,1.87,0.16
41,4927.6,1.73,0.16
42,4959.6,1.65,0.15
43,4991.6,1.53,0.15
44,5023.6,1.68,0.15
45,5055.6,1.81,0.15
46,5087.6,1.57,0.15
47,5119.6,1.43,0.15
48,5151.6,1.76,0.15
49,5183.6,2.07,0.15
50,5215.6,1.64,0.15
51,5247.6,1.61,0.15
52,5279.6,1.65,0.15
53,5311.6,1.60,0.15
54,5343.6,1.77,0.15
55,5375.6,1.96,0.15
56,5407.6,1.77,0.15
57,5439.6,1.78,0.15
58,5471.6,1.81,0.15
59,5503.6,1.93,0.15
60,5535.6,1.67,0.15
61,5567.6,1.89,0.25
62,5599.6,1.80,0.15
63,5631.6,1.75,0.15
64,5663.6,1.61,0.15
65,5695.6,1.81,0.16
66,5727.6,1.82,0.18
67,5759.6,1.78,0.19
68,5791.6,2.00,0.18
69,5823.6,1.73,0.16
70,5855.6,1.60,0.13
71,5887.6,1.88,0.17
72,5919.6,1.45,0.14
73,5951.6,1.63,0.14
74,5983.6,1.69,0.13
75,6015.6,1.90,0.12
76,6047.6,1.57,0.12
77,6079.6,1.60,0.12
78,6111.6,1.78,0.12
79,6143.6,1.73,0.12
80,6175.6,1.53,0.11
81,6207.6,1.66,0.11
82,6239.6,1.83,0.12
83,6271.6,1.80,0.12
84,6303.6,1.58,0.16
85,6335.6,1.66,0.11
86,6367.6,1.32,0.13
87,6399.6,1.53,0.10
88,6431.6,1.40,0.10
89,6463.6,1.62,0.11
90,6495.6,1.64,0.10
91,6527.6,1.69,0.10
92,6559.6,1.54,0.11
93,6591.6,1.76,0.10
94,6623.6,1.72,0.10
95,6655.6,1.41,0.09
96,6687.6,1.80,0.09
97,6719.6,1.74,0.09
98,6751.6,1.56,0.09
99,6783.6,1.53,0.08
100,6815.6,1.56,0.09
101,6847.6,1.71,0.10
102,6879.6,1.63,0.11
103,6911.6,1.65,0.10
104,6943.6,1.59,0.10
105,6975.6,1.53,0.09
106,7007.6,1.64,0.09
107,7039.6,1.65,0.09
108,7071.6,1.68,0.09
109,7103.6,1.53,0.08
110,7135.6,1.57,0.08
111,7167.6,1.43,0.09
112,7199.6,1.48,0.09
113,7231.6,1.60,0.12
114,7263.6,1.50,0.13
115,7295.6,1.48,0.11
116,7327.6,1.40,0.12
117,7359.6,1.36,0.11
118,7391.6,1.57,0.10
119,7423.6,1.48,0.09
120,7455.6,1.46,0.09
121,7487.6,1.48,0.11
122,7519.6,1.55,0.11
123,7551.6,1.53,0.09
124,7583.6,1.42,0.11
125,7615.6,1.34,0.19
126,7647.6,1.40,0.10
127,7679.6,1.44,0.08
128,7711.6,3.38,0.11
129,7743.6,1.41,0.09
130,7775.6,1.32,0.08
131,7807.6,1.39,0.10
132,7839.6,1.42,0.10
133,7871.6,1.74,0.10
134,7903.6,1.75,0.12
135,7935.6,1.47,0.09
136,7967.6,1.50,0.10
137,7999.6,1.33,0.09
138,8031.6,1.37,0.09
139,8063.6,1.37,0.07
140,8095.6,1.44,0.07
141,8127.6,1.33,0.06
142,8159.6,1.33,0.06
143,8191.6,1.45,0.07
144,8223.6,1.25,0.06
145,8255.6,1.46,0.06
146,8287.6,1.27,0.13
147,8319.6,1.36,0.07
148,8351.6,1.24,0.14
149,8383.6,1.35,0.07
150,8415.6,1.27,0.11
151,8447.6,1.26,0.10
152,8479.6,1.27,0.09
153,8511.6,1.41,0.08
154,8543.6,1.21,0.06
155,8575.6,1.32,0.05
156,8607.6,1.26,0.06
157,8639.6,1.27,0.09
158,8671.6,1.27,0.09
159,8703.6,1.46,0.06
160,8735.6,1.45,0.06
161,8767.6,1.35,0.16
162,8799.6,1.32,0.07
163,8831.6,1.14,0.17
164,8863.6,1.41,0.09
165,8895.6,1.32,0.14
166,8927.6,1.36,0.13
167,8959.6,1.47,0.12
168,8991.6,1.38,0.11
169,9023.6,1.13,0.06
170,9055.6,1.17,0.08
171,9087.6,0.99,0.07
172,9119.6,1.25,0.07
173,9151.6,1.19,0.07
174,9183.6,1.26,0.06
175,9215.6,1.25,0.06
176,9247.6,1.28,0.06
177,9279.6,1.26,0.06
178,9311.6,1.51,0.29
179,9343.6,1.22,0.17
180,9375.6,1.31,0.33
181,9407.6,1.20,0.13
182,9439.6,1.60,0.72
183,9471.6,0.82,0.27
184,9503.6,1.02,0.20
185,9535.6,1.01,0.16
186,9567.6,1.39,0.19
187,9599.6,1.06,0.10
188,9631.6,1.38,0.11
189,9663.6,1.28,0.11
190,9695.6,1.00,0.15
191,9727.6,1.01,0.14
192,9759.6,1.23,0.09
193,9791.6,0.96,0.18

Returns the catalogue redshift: 0.173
